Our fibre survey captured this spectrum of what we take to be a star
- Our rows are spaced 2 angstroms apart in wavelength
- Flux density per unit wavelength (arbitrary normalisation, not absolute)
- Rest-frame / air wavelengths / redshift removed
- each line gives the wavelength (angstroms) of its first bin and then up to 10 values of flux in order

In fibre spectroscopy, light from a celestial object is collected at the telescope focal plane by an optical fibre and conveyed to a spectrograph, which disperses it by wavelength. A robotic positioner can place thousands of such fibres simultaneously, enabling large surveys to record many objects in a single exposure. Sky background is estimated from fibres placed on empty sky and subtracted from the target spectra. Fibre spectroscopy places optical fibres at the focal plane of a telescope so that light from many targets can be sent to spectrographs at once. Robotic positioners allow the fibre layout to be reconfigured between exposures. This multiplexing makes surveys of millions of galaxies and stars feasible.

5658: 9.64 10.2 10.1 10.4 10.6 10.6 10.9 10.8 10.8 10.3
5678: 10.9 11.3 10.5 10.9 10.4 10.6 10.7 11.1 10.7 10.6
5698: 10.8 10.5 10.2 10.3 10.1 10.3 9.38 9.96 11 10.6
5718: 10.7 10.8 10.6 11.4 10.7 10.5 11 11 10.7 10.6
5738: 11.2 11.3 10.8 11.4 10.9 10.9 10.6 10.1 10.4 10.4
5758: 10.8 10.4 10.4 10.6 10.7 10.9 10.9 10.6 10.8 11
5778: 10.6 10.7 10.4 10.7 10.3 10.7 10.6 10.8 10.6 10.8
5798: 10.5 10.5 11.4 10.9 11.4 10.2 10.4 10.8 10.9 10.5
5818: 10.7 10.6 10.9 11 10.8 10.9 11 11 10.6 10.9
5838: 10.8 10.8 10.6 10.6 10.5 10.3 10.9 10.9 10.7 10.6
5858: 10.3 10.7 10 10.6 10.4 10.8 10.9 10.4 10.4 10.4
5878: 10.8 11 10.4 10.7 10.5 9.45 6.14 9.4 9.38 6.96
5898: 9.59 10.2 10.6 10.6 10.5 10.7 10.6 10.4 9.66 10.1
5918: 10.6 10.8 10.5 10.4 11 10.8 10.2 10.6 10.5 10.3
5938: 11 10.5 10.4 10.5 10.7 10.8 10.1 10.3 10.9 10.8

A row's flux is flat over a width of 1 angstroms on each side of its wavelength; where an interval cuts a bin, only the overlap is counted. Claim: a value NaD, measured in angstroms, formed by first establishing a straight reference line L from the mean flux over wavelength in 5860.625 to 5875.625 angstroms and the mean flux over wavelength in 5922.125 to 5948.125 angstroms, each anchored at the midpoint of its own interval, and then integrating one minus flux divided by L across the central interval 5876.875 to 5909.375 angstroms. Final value 2.20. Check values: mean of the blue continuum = 10.5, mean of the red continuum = 10.6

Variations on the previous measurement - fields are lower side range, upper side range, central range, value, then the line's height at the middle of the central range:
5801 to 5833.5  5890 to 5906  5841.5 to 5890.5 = -2.18 angstroms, 9.96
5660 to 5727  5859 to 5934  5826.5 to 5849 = -0.91 angstroms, 10.3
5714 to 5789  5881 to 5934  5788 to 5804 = -0.32 angstroms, 10.5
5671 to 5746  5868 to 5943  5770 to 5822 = -1.13 angstroms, 10.5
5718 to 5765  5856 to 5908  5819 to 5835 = -0.79 angstroms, 10.3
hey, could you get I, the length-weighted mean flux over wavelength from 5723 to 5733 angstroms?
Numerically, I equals 10.9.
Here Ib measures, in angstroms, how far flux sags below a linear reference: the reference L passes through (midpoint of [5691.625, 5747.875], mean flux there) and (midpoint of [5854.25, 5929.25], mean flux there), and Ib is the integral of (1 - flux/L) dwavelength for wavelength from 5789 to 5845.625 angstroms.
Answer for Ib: -1.9 angstroms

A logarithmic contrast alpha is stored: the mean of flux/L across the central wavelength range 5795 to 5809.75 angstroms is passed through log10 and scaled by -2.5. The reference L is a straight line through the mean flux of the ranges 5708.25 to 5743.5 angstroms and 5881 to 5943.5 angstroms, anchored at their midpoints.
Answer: -0.03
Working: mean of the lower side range 10.7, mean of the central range 10.8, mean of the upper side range 10.1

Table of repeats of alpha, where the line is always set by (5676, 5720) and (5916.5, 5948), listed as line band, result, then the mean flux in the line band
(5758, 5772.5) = -0.010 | 10.7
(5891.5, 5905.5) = 0.109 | 9.57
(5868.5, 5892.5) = 0.053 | 10.1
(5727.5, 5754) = -0.028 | 10.8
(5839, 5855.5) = -0.009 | 10.7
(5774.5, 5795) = -0.008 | 10.6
